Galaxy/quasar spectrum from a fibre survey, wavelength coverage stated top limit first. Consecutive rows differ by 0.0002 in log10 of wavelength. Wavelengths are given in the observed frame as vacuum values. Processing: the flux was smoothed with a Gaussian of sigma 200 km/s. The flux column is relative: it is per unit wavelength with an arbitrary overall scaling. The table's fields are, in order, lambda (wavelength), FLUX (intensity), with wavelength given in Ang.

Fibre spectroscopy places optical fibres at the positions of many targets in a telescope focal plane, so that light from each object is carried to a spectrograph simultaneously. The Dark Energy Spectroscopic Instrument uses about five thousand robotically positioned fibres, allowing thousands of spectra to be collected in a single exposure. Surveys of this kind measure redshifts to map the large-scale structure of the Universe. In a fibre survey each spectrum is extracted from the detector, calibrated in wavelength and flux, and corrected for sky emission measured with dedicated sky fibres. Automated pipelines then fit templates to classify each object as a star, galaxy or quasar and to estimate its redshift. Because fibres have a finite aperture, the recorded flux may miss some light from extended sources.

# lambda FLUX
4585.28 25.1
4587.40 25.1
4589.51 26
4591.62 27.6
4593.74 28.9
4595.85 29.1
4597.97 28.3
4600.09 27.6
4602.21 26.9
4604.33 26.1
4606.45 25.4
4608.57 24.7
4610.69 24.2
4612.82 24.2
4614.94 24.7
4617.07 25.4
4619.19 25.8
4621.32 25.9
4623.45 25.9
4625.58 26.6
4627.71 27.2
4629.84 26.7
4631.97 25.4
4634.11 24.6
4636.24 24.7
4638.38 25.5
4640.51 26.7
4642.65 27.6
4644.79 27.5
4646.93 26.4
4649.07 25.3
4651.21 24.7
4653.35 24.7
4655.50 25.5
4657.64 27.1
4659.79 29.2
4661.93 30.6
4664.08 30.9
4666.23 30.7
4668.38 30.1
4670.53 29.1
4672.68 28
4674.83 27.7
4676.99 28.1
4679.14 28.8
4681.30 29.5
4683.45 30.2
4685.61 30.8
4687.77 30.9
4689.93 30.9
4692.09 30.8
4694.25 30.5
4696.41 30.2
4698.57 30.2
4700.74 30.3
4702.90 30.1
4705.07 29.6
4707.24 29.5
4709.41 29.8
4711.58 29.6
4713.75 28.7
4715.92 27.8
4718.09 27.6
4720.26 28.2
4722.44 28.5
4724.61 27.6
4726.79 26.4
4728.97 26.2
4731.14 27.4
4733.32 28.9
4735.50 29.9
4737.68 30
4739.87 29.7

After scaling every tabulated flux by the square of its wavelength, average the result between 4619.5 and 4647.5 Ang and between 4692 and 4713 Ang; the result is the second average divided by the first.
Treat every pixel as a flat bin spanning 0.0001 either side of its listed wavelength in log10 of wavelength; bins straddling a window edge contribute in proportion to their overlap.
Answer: 1.2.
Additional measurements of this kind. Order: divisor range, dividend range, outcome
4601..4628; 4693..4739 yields 1.18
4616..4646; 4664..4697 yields 1.17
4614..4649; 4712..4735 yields 1.11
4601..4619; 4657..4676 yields 1.19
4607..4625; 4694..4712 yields 1.24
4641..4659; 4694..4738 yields 1.13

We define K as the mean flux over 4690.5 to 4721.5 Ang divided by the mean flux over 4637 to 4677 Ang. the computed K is 1.07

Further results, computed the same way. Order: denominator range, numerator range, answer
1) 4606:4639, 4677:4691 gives 1.18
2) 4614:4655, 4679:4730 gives 1.13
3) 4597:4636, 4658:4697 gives 1.15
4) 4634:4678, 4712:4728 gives 1.02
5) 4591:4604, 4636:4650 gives 0.94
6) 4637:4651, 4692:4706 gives 1.15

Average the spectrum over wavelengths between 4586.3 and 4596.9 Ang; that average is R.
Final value 27.3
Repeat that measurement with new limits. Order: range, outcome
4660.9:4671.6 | 30.3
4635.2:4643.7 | 26.1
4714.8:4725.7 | 28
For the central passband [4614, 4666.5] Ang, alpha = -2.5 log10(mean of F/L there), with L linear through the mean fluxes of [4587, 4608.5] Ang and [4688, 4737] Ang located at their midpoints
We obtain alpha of 0.05 mag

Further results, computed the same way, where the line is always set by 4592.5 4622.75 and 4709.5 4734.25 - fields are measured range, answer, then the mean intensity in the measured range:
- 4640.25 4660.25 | 0.02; 26.4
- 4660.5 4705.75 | -0.10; 29.9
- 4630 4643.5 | 0.04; 25.8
